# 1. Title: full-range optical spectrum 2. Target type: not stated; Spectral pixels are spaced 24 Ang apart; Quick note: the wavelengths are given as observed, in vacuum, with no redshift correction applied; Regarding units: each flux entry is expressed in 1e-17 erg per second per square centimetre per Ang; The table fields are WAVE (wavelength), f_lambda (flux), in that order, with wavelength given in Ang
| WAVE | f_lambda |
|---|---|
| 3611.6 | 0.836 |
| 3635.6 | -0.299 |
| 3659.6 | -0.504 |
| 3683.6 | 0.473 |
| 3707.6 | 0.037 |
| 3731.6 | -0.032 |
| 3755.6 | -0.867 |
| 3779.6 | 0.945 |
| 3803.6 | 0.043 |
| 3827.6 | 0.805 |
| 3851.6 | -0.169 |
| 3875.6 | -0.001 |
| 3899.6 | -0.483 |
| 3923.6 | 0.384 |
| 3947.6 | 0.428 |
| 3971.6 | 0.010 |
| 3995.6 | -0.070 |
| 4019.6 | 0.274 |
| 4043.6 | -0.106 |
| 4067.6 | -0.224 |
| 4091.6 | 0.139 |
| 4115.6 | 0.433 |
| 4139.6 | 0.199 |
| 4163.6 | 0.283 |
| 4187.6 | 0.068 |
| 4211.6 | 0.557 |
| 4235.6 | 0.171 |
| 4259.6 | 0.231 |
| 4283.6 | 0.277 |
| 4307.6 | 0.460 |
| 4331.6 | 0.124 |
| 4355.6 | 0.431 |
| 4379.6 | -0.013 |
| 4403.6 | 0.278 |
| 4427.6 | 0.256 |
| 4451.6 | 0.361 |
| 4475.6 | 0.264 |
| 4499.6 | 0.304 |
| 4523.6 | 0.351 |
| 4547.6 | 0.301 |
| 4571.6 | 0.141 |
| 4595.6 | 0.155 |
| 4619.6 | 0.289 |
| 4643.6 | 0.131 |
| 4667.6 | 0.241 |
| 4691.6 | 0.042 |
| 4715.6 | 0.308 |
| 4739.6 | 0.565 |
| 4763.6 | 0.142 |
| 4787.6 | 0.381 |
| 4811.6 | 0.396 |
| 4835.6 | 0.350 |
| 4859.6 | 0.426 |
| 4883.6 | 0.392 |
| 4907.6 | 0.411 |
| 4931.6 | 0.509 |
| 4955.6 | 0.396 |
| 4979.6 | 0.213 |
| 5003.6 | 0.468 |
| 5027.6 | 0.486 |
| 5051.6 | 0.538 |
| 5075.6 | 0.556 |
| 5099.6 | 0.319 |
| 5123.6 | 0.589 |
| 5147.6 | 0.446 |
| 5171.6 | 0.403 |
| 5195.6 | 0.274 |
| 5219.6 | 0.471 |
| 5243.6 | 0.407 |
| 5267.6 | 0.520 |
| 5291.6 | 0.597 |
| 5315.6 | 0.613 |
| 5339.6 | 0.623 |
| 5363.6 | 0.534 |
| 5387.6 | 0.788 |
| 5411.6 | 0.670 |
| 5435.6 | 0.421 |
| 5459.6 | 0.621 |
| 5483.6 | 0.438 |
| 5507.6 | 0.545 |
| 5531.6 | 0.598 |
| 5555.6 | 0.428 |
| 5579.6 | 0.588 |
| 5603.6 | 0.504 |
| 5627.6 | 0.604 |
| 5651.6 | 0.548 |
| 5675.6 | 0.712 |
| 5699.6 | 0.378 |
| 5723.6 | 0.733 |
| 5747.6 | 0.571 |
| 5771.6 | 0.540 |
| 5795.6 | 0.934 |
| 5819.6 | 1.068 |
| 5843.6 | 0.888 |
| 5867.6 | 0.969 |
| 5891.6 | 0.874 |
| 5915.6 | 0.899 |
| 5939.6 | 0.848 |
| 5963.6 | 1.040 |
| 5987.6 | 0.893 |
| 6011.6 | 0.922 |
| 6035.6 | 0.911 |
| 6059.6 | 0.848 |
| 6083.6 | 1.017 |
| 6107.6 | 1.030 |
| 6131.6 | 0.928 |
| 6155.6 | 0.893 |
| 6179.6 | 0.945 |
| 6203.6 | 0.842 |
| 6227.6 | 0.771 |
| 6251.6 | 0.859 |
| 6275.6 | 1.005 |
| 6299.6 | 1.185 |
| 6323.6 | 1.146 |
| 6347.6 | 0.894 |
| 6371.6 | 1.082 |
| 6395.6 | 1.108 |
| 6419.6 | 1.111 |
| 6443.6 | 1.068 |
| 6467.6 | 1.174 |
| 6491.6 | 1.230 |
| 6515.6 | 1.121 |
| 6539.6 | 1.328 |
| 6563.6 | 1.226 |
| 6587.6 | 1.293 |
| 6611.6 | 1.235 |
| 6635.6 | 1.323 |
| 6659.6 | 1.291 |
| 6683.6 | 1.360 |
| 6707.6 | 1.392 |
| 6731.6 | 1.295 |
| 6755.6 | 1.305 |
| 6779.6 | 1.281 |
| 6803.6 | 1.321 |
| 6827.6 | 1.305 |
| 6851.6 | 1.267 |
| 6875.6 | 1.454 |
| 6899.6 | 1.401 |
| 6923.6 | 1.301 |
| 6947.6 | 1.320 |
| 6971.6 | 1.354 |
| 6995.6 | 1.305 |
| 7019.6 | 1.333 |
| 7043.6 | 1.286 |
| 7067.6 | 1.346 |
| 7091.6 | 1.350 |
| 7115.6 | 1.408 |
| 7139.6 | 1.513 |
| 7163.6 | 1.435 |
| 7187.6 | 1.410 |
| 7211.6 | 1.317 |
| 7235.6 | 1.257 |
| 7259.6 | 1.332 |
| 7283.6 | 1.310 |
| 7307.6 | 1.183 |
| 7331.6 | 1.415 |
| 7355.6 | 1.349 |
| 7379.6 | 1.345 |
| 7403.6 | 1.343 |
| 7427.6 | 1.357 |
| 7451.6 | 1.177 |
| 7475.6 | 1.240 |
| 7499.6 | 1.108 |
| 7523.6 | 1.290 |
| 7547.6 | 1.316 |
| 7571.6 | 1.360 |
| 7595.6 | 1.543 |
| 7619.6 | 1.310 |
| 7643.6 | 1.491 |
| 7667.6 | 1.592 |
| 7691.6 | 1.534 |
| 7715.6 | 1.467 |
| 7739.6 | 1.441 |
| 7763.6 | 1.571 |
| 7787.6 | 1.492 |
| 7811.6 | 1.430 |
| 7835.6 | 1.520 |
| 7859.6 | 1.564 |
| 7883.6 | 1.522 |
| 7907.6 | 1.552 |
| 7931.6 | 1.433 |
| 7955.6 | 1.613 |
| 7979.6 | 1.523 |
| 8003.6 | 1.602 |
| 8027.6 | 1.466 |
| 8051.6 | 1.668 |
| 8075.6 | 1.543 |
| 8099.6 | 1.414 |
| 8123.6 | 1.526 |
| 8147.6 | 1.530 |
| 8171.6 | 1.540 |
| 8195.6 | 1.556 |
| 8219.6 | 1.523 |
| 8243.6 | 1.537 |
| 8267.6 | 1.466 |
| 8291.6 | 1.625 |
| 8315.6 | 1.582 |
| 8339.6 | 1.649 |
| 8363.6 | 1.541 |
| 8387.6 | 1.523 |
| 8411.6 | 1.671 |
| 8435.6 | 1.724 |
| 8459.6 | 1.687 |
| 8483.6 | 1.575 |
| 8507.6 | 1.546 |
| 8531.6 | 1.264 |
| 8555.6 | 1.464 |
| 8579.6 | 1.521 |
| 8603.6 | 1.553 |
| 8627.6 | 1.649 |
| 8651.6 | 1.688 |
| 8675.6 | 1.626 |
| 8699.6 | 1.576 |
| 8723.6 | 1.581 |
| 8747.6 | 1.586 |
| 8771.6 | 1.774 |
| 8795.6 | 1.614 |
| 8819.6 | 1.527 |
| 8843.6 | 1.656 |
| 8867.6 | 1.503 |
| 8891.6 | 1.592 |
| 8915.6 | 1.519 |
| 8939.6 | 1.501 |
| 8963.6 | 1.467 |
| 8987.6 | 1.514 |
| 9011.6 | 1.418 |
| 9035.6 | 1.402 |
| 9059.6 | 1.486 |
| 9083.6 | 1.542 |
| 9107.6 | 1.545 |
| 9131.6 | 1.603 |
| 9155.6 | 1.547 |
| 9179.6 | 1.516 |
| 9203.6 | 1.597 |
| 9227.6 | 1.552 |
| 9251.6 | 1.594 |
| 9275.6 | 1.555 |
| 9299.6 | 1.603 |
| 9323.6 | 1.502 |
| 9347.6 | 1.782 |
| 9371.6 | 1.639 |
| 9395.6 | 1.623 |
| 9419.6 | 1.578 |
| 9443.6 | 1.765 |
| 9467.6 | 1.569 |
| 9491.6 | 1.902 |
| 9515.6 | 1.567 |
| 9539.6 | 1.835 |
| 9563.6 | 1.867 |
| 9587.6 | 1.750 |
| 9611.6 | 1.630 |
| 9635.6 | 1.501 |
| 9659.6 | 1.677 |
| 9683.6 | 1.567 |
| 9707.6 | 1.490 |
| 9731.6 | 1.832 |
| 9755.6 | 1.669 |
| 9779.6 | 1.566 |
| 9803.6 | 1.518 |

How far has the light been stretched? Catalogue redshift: 0.45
